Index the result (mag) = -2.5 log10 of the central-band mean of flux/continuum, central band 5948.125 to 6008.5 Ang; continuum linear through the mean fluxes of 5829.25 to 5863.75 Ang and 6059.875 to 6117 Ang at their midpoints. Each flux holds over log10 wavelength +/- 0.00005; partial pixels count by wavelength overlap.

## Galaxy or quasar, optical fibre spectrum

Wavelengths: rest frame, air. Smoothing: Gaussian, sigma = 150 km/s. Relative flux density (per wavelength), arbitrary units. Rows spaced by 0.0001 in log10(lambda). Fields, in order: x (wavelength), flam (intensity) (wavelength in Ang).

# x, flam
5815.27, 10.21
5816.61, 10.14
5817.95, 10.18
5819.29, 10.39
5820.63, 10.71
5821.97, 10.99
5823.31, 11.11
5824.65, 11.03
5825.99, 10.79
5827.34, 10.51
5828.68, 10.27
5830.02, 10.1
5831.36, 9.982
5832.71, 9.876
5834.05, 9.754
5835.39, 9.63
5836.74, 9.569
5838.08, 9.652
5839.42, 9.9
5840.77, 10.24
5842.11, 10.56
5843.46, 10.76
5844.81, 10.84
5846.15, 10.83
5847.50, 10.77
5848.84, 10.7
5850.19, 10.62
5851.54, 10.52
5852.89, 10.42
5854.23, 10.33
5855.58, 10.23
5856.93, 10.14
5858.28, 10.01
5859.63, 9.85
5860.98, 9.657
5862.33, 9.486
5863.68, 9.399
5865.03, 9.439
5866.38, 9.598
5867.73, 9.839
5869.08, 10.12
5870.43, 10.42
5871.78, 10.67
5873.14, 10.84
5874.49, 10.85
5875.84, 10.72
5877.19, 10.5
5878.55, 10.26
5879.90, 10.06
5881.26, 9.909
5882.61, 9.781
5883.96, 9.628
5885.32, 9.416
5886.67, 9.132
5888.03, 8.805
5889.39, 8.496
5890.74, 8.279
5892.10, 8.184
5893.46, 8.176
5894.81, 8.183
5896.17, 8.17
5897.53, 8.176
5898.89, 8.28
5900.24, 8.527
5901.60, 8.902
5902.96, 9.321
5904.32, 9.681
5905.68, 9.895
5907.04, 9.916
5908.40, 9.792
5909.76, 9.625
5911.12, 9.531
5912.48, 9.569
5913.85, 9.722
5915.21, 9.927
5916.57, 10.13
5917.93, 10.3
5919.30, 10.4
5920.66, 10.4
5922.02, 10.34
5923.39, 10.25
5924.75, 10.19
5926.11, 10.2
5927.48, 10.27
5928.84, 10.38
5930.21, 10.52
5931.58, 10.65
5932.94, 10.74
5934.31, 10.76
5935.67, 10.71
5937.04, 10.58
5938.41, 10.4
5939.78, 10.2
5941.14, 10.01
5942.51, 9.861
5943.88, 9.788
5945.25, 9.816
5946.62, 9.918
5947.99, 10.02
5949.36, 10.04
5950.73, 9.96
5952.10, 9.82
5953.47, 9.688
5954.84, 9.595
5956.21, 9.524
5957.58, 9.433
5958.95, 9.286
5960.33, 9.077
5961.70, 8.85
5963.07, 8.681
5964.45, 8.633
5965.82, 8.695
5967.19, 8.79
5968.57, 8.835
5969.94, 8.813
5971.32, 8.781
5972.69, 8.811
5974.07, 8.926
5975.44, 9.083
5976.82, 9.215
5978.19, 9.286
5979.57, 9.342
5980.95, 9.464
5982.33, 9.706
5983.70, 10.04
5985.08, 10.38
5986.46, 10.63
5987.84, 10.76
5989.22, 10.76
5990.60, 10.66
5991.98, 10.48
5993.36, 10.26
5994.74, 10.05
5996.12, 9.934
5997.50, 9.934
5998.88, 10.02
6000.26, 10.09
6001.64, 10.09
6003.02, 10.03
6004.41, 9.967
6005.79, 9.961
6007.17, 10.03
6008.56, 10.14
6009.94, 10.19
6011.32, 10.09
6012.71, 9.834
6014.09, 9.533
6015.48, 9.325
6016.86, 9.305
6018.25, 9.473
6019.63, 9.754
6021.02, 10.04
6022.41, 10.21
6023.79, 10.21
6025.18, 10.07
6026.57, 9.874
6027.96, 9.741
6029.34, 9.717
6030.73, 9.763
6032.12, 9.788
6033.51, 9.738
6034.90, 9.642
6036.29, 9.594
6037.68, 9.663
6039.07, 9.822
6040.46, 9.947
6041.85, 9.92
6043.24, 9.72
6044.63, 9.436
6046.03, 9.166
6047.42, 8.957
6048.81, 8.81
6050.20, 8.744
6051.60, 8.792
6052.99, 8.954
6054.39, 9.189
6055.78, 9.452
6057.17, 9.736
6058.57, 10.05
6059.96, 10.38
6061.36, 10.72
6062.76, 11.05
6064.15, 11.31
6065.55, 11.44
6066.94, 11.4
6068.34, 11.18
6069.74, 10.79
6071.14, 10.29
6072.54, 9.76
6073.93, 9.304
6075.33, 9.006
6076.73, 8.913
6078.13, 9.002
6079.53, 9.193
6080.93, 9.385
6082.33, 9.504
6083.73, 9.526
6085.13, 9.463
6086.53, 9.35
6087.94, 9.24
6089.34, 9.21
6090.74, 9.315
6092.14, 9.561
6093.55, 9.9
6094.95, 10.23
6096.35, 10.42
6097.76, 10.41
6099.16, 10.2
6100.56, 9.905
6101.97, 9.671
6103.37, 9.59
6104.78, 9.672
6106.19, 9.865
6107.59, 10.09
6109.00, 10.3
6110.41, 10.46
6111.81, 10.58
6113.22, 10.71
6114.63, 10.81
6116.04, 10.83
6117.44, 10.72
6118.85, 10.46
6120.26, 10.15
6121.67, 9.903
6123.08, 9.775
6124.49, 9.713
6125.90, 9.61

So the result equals 0.050 mag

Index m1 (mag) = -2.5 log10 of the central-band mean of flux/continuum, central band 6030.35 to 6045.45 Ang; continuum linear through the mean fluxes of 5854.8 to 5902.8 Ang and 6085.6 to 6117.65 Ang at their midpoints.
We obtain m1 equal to 0.02 mag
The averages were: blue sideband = 9.49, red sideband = 10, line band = 9.72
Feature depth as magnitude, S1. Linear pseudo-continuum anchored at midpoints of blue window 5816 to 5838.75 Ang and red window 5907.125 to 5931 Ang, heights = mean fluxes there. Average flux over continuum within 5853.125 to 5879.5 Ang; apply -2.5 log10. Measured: 0.01 mag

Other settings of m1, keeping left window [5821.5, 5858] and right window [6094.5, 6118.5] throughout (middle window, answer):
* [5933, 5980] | 0.088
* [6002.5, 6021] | 0.052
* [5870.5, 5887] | 0.018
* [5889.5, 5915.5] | 0.148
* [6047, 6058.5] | 0.129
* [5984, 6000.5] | -0.002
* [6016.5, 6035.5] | 0.052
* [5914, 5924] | 0.012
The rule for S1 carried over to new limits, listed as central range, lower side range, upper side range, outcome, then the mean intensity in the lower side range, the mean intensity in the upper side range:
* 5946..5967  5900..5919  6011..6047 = 0.03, 9.67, 9.73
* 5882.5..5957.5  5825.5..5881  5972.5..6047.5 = 0.04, 10.2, 9.84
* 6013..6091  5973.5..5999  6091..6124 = 0.04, 9.95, 10.2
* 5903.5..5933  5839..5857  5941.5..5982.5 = -0.03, 10.5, 9.32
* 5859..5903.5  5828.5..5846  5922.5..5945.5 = 0.09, 10.1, 10.3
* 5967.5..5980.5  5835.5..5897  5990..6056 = 0.09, 9.86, 9.75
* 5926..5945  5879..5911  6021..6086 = -0.12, 9.08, 9.79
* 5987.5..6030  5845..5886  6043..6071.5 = 0.00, 10.2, 9.98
